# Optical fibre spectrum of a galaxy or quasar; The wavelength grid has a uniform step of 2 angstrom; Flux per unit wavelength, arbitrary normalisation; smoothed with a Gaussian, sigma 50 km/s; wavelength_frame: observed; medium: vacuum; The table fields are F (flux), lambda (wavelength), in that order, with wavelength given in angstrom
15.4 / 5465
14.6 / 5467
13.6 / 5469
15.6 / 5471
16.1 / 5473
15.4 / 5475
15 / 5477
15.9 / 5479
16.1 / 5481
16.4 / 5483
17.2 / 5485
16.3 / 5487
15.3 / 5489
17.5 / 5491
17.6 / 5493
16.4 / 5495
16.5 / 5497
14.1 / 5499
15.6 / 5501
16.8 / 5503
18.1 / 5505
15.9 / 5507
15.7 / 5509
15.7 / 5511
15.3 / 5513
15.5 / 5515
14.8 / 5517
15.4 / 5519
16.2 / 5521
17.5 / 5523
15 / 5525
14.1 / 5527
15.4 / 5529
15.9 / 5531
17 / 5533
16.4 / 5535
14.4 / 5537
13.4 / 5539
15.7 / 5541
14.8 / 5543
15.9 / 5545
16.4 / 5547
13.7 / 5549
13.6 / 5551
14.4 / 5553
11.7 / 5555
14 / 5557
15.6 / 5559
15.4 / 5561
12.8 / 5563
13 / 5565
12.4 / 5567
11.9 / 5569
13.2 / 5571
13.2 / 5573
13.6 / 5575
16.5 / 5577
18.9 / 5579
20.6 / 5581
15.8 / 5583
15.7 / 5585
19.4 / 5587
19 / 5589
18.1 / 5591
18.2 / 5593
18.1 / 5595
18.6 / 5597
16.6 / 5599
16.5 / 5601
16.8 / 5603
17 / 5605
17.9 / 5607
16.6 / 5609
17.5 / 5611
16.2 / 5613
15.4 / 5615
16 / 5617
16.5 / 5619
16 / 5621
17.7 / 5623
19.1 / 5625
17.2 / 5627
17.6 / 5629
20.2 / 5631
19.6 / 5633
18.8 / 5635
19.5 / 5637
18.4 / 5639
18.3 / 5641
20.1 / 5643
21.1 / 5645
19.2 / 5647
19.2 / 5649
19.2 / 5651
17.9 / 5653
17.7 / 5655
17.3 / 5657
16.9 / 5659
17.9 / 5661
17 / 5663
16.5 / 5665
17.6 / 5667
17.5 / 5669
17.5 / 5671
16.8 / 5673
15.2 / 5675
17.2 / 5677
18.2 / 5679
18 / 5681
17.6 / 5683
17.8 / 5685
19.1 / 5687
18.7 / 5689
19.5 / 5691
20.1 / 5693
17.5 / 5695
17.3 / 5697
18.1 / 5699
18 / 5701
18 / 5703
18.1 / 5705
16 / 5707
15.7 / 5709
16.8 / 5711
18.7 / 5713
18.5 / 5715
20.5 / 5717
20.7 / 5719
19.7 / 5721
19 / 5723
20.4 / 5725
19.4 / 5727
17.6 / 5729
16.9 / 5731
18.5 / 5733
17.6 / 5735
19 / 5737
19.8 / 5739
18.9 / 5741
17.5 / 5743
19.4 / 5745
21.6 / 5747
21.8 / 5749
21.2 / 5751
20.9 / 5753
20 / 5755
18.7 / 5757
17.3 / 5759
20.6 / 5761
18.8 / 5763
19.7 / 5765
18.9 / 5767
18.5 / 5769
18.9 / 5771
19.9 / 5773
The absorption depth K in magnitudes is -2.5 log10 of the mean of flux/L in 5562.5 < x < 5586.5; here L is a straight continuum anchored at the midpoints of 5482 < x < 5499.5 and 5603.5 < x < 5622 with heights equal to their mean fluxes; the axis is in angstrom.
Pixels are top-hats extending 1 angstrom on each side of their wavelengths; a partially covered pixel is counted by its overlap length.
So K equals 0.11 mag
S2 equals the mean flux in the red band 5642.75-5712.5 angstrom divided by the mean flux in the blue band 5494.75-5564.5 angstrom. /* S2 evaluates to 1.17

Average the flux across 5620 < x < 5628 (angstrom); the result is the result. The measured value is 17.5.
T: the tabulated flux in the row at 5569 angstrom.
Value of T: 11.9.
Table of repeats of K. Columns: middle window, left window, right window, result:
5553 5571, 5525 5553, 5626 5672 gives 0.177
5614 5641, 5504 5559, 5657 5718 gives -0.067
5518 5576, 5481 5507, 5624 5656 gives 0.190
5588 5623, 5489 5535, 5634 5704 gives 0.008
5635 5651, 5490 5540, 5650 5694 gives -0.114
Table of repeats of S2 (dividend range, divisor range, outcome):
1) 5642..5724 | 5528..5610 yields 1.15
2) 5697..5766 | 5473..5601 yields 1.20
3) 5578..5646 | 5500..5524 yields 1.12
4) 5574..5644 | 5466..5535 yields 1.11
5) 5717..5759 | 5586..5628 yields 1.12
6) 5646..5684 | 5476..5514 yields 1.09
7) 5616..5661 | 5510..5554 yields 1.20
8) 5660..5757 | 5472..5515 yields 1.14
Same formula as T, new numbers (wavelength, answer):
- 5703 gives 18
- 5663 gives 17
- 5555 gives 11.7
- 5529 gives 15.4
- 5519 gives 15.4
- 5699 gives 18.1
